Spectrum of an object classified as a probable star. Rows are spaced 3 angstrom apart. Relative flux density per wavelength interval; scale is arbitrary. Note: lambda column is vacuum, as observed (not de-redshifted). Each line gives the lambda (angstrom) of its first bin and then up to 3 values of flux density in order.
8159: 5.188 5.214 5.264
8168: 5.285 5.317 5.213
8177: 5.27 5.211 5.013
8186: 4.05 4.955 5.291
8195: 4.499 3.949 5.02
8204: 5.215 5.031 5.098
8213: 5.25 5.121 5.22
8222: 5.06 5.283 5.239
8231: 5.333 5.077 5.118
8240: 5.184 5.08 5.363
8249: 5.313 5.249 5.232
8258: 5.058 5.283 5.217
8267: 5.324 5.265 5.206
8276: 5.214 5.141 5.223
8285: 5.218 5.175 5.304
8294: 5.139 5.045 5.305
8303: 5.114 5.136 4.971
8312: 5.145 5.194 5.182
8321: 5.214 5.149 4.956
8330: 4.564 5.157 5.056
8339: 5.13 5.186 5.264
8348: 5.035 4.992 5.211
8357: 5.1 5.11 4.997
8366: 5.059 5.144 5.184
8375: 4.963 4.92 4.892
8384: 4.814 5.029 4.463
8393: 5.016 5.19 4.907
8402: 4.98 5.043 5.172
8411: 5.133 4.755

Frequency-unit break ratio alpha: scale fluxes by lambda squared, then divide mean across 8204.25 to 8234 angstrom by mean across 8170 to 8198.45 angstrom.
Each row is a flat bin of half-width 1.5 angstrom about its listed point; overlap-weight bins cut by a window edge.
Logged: 1.1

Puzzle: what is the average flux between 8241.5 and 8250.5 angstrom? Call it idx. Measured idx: 5.25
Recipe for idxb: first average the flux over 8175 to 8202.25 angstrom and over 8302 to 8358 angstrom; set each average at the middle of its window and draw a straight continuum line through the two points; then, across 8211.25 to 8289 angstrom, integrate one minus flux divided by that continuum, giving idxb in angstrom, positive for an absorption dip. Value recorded -4.3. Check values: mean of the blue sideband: 4.81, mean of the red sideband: 5.09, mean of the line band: 5.21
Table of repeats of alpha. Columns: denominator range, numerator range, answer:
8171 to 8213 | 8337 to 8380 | 1.07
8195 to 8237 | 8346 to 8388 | 1.03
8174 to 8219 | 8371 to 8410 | 1.05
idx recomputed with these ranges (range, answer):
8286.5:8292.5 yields 5.24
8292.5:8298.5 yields 5.09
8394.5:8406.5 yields 5.03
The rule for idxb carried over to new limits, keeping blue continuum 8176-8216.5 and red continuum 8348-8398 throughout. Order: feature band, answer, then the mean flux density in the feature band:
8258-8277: -1.1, 5.24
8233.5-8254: -1.1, 5.2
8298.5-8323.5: -0.9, 5.16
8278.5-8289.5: -0.5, 5.19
